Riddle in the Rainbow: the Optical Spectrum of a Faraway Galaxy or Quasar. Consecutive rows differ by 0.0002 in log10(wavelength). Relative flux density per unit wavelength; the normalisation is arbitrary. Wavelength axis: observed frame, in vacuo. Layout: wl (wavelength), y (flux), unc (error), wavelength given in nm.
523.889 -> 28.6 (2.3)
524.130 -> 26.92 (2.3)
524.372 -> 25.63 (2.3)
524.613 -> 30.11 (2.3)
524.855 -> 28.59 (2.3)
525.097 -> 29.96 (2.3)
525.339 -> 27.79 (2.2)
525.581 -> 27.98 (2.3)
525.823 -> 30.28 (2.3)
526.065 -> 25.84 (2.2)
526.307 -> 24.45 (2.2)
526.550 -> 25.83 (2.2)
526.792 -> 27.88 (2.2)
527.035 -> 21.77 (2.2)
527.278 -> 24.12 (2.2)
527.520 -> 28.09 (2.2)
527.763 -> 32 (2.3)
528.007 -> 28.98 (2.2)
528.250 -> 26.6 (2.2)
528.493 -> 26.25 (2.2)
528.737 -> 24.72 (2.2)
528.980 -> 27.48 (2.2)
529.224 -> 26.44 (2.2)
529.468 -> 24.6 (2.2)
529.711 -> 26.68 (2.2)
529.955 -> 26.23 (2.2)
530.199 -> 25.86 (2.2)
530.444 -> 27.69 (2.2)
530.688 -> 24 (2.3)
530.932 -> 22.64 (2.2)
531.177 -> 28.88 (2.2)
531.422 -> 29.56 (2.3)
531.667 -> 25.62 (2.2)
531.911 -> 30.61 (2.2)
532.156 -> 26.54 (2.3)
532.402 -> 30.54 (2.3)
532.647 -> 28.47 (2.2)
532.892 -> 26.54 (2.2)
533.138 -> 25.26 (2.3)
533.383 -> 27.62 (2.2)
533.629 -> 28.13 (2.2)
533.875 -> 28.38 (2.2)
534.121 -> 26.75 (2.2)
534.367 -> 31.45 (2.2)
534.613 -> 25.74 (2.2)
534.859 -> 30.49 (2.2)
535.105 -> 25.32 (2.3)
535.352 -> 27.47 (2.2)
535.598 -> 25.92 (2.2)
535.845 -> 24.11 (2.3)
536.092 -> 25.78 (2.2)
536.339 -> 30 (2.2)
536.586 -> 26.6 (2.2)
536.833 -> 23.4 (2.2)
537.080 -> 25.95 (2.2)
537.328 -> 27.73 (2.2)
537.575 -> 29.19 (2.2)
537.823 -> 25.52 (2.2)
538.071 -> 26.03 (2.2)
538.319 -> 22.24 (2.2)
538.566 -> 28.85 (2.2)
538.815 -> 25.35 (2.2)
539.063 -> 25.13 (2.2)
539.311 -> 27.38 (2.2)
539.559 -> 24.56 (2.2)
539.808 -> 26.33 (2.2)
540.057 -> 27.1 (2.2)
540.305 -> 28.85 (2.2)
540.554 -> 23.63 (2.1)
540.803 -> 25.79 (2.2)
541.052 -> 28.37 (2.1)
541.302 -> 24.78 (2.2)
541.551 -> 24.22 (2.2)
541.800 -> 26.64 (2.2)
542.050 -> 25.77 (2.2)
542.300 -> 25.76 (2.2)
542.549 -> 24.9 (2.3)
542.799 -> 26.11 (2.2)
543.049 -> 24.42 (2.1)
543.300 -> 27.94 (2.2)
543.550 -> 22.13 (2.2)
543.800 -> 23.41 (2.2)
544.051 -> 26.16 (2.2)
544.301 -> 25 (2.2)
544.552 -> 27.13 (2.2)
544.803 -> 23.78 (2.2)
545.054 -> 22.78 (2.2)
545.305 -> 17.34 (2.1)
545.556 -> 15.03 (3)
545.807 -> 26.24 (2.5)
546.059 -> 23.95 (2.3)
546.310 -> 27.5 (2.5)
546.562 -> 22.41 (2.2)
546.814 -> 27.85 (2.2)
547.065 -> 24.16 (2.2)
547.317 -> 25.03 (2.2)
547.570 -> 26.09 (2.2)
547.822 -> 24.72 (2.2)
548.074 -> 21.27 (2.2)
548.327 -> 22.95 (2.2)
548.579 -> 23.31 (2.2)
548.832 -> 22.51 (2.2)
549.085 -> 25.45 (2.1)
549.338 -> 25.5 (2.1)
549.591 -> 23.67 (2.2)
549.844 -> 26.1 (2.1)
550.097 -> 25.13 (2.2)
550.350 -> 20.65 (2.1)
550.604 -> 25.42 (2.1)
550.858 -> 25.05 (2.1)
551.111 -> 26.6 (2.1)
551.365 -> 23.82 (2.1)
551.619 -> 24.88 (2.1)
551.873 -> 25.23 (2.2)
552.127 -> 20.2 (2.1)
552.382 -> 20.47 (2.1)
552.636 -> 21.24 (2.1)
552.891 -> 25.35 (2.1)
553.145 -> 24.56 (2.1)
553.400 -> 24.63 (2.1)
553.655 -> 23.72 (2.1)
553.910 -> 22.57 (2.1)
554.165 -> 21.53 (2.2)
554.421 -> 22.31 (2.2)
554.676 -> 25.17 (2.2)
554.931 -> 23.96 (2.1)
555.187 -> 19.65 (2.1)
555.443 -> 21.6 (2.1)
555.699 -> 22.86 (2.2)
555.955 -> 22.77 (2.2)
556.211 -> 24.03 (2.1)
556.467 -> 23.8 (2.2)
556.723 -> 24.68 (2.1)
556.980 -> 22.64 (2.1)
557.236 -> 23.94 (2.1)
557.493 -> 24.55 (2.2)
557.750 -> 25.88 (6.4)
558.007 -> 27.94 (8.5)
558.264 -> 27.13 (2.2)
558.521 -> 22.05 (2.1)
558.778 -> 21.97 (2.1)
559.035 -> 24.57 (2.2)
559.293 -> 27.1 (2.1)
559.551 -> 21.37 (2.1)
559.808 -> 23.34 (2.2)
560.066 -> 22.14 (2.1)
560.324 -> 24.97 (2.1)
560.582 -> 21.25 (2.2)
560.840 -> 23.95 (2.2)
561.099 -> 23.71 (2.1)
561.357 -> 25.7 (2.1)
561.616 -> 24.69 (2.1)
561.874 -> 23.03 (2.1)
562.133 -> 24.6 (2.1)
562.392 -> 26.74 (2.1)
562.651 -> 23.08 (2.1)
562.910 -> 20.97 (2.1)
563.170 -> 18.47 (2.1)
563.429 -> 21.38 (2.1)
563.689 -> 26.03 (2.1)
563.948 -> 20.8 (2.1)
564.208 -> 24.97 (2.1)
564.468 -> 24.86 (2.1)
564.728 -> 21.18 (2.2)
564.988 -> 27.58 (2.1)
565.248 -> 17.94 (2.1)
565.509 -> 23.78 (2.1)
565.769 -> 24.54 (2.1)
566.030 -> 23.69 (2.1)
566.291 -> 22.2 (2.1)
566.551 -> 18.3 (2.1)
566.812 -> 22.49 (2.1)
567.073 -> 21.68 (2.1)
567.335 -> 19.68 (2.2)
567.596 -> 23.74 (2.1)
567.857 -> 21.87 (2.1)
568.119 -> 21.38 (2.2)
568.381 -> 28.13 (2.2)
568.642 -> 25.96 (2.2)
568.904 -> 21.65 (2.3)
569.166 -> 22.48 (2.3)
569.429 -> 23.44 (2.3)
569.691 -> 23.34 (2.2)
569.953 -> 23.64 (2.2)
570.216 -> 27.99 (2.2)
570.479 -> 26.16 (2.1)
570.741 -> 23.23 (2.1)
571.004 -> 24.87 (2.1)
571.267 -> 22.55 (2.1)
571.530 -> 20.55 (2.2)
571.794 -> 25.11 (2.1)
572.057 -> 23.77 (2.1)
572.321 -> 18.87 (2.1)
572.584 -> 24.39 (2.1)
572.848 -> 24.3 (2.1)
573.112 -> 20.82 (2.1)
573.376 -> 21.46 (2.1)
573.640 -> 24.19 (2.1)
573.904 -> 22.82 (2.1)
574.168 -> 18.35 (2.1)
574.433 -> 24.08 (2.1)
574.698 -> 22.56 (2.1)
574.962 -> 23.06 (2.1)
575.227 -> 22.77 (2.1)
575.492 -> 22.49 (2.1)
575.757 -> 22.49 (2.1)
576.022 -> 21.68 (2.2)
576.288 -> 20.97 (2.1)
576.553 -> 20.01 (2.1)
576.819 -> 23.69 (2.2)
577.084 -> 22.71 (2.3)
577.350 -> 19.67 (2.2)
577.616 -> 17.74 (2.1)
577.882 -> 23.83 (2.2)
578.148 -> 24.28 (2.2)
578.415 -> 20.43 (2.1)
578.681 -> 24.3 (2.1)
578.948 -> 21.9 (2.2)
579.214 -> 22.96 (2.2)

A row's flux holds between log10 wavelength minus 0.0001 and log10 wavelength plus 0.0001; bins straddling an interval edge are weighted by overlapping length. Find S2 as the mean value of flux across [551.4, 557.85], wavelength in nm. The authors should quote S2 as 23.3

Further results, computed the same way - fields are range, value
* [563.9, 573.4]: 23.1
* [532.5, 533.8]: 27.3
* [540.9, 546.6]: 24.5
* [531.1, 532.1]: 28.5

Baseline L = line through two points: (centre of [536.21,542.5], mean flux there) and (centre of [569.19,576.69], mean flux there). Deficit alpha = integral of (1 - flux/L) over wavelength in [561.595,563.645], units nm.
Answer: 0.083 nm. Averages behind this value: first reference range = 26.2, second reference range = 22.8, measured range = 22.9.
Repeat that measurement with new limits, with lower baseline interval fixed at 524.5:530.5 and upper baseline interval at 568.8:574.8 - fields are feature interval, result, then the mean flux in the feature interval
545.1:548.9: 0.29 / 23.4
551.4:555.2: 0.24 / 23.2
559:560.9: 0.05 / 23.5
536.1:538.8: -0.03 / 26.5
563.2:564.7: 0.04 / 23.1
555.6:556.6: 0.04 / 23.4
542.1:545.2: 0.08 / 24.9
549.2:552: 0.03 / 24.7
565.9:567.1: 0.10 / 21.7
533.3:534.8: -0.10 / 28.1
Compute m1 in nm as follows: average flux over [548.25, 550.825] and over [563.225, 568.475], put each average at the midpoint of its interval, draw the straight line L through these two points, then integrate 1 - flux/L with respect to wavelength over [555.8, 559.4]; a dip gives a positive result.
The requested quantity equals -0.16 nm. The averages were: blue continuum 24.1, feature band 24.5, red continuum 22.7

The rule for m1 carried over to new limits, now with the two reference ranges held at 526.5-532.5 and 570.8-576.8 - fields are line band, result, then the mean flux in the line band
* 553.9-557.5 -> 0.17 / 23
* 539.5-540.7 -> -0.02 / 26.2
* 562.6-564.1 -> 0.11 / 21.8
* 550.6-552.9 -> 0.09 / 23.7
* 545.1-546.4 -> 0.17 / 21.9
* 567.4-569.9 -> -0.06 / 23.5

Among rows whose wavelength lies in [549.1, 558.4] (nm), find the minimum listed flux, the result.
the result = 19.65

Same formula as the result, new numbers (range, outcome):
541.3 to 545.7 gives 15.03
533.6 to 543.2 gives 22.24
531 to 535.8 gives 25.26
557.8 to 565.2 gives 18.47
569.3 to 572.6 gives 18.87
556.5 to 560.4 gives 21.37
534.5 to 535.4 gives 25.32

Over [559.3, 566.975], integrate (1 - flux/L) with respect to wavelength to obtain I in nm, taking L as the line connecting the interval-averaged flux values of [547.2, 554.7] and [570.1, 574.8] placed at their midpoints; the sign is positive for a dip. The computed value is 0.11 nm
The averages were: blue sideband 23.8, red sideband 23.1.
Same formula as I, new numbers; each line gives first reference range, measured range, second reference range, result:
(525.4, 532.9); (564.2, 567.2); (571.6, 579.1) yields 0.07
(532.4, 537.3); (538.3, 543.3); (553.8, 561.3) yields 0.05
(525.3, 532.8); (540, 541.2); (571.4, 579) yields -0.04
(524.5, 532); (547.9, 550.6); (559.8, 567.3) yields 0.09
